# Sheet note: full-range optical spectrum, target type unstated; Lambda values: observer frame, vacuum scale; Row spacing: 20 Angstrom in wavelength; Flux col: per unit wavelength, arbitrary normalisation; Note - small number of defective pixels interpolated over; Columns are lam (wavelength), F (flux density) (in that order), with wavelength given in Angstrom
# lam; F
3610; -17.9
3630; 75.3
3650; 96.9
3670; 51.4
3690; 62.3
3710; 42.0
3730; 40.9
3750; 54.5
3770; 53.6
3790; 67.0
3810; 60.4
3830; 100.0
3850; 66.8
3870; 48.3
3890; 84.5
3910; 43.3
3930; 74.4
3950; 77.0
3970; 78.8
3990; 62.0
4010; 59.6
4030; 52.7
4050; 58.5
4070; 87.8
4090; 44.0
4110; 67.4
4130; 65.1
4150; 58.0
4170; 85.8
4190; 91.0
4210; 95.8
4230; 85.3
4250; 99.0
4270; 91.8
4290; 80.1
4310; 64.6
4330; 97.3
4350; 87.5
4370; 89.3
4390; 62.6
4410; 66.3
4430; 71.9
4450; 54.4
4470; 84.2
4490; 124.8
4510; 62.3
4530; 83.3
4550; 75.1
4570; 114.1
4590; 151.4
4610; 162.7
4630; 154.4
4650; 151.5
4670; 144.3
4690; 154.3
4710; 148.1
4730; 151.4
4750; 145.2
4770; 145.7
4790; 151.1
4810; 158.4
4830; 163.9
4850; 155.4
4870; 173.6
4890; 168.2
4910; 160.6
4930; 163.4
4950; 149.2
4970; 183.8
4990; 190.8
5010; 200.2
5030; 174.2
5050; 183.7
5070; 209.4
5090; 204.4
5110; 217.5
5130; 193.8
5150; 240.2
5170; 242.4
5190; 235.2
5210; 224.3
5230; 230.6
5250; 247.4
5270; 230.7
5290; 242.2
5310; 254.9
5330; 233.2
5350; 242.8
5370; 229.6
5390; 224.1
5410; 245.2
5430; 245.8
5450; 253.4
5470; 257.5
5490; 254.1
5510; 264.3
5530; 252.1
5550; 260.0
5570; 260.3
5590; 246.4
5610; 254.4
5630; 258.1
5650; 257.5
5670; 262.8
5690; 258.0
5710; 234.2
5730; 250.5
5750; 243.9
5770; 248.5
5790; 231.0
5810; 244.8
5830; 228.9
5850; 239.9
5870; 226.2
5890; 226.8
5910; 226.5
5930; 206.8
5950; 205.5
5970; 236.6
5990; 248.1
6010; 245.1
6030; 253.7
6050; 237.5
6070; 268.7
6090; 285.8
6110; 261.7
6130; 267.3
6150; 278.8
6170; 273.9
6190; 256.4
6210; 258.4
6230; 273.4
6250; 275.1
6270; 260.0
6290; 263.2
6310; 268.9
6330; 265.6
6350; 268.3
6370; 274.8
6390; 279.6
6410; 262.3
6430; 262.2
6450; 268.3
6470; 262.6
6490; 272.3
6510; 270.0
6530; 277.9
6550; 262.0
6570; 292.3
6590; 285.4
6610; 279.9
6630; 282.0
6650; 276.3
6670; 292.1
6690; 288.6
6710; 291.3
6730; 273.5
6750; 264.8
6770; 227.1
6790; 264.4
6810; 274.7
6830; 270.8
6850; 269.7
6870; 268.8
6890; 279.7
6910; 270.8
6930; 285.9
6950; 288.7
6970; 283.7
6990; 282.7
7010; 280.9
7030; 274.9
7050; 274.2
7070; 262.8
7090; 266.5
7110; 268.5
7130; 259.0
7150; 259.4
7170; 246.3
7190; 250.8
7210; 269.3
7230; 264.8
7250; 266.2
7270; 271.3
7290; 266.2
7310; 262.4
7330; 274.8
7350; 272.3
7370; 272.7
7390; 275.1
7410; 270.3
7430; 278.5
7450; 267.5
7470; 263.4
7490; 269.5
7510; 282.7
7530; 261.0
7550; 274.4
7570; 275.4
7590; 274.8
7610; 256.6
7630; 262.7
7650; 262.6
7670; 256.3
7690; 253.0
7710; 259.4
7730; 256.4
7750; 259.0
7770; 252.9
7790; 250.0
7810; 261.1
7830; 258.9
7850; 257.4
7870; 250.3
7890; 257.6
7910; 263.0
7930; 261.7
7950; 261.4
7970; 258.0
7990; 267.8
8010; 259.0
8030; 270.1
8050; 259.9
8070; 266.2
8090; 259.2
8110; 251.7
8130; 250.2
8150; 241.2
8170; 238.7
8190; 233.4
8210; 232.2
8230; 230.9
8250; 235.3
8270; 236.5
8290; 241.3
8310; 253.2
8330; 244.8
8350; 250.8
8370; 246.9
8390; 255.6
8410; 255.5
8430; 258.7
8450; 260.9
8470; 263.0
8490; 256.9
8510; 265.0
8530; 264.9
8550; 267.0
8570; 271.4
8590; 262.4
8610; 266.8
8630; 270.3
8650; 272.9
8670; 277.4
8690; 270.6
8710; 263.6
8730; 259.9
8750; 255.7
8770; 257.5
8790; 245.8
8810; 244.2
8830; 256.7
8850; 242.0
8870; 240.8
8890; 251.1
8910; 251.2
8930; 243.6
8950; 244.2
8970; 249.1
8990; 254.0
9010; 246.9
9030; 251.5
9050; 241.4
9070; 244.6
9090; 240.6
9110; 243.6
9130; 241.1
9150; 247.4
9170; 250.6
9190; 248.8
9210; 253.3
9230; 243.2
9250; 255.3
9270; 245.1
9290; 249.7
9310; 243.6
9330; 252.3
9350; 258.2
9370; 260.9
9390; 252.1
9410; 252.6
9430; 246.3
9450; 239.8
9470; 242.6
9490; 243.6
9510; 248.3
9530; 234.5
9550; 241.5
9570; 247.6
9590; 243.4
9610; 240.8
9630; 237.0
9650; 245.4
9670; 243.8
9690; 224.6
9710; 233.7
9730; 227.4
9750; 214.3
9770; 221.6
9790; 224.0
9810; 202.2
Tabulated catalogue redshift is 0.15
